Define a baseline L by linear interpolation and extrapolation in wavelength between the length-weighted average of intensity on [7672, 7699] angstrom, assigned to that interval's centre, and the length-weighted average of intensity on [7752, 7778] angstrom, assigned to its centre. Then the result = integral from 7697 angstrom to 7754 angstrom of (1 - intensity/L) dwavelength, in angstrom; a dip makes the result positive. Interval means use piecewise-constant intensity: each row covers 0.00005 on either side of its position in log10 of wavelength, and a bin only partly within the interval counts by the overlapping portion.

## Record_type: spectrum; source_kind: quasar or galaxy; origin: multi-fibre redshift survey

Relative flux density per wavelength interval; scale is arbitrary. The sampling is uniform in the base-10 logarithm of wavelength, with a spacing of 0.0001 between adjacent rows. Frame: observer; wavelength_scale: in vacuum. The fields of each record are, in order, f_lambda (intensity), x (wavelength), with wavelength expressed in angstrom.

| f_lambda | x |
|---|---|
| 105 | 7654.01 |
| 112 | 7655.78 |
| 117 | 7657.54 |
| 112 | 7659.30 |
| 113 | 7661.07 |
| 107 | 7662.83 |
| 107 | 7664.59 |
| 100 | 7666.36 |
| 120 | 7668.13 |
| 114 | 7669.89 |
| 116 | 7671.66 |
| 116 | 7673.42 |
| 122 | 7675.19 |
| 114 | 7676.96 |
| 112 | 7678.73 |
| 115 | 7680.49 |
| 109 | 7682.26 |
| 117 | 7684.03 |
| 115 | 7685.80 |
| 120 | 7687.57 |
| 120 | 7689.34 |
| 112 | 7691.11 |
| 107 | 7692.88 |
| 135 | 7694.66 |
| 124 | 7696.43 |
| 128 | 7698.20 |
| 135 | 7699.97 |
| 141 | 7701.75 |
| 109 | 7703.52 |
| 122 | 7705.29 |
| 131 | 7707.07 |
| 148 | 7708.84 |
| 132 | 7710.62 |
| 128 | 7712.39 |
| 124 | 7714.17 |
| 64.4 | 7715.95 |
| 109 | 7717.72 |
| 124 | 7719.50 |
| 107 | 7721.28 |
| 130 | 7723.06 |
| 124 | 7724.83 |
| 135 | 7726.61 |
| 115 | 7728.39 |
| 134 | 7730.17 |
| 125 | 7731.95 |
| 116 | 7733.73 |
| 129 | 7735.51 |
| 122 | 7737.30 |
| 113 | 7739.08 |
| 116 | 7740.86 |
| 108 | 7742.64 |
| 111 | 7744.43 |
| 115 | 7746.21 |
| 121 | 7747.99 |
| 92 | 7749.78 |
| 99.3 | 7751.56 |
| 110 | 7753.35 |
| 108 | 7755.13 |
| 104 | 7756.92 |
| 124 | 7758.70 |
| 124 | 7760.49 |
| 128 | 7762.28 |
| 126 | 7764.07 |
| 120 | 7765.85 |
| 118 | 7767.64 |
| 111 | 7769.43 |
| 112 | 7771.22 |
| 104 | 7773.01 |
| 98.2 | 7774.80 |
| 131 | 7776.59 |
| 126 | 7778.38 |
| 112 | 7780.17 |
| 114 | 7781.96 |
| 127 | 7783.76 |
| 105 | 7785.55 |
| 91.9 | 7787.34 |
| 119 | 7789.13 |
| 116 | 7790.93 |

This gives -1.3 angstrom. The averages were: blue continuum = 118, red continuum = 116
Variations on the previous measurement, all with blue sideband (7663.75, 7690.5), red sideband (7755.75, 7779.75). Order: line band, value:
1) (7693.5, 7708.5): -1.7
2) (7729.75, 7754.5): 0.4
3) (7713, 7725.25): 0.4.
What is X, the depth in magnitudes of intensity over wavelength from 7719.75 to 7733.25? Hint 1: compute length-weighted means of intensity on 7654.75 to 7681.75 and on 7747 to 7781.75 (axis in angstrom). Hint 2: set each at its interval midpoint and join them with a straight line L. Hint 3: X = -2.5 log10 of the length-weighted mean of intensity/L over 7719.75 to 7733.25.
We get -0.09 mag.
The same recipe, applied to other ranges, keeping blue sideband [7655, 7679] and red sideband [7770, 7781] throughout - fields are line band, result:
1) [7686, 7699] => -0.07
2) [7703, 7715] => -0.13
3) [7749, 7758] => 0.10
